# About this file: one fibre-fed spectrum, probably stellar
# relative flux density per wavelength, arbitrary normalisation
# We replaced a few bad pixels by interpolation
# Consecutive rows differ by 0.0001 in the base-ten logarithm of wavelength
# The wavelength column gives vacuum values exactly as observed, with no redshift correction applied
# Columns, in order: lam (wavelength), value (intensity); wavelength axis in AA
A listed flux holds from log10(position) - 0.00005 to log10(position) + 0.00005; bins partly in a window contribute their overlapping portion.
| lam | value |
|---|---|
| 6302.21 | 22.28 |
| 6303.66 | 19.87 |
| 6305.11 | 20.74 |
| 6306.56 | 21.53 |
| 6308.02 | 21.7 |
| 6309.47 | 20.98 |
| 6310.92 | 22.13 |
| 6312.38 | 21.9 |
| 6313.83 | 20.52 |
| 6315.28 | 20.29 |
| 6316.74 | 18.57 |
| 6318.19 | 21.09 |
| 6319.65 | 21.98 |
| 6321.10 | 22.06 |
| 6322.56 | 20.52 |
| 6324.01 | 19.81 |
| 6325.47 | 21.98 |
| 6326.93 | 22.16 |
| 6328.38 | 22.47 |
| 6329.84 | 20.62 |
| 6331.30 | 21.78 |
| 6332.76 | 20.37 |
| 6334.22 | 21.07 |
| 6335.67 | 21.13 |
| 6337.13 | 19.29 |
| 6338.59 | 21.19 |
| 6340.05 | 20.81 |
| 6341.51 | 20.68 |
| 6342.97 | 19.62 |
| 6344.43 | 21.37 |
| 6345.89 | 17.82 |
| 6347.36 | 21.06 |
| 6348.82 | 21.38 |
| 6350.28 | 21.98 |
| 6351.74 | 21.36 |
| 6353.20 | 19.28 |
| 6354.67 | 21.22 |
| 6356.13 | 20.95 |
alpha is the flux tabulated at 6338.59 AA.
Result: 21.19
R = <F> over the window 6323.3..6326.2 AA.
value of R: 20.9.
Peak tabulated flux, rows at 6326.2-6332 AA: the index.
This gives 22.47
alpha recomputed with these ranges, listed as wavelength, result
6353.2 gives 19.28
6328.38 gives 22.47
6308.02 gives 21.7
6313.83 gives 20.52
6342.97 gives 19.62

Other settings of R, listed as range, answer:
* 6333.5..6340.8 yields 20.7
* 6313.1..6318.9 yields 20.1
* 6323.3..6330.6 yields 21.4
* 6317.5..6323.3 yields 21.4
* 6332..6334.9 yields 20.7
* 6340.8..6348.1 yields 20.1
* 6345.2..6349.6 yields 20.1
